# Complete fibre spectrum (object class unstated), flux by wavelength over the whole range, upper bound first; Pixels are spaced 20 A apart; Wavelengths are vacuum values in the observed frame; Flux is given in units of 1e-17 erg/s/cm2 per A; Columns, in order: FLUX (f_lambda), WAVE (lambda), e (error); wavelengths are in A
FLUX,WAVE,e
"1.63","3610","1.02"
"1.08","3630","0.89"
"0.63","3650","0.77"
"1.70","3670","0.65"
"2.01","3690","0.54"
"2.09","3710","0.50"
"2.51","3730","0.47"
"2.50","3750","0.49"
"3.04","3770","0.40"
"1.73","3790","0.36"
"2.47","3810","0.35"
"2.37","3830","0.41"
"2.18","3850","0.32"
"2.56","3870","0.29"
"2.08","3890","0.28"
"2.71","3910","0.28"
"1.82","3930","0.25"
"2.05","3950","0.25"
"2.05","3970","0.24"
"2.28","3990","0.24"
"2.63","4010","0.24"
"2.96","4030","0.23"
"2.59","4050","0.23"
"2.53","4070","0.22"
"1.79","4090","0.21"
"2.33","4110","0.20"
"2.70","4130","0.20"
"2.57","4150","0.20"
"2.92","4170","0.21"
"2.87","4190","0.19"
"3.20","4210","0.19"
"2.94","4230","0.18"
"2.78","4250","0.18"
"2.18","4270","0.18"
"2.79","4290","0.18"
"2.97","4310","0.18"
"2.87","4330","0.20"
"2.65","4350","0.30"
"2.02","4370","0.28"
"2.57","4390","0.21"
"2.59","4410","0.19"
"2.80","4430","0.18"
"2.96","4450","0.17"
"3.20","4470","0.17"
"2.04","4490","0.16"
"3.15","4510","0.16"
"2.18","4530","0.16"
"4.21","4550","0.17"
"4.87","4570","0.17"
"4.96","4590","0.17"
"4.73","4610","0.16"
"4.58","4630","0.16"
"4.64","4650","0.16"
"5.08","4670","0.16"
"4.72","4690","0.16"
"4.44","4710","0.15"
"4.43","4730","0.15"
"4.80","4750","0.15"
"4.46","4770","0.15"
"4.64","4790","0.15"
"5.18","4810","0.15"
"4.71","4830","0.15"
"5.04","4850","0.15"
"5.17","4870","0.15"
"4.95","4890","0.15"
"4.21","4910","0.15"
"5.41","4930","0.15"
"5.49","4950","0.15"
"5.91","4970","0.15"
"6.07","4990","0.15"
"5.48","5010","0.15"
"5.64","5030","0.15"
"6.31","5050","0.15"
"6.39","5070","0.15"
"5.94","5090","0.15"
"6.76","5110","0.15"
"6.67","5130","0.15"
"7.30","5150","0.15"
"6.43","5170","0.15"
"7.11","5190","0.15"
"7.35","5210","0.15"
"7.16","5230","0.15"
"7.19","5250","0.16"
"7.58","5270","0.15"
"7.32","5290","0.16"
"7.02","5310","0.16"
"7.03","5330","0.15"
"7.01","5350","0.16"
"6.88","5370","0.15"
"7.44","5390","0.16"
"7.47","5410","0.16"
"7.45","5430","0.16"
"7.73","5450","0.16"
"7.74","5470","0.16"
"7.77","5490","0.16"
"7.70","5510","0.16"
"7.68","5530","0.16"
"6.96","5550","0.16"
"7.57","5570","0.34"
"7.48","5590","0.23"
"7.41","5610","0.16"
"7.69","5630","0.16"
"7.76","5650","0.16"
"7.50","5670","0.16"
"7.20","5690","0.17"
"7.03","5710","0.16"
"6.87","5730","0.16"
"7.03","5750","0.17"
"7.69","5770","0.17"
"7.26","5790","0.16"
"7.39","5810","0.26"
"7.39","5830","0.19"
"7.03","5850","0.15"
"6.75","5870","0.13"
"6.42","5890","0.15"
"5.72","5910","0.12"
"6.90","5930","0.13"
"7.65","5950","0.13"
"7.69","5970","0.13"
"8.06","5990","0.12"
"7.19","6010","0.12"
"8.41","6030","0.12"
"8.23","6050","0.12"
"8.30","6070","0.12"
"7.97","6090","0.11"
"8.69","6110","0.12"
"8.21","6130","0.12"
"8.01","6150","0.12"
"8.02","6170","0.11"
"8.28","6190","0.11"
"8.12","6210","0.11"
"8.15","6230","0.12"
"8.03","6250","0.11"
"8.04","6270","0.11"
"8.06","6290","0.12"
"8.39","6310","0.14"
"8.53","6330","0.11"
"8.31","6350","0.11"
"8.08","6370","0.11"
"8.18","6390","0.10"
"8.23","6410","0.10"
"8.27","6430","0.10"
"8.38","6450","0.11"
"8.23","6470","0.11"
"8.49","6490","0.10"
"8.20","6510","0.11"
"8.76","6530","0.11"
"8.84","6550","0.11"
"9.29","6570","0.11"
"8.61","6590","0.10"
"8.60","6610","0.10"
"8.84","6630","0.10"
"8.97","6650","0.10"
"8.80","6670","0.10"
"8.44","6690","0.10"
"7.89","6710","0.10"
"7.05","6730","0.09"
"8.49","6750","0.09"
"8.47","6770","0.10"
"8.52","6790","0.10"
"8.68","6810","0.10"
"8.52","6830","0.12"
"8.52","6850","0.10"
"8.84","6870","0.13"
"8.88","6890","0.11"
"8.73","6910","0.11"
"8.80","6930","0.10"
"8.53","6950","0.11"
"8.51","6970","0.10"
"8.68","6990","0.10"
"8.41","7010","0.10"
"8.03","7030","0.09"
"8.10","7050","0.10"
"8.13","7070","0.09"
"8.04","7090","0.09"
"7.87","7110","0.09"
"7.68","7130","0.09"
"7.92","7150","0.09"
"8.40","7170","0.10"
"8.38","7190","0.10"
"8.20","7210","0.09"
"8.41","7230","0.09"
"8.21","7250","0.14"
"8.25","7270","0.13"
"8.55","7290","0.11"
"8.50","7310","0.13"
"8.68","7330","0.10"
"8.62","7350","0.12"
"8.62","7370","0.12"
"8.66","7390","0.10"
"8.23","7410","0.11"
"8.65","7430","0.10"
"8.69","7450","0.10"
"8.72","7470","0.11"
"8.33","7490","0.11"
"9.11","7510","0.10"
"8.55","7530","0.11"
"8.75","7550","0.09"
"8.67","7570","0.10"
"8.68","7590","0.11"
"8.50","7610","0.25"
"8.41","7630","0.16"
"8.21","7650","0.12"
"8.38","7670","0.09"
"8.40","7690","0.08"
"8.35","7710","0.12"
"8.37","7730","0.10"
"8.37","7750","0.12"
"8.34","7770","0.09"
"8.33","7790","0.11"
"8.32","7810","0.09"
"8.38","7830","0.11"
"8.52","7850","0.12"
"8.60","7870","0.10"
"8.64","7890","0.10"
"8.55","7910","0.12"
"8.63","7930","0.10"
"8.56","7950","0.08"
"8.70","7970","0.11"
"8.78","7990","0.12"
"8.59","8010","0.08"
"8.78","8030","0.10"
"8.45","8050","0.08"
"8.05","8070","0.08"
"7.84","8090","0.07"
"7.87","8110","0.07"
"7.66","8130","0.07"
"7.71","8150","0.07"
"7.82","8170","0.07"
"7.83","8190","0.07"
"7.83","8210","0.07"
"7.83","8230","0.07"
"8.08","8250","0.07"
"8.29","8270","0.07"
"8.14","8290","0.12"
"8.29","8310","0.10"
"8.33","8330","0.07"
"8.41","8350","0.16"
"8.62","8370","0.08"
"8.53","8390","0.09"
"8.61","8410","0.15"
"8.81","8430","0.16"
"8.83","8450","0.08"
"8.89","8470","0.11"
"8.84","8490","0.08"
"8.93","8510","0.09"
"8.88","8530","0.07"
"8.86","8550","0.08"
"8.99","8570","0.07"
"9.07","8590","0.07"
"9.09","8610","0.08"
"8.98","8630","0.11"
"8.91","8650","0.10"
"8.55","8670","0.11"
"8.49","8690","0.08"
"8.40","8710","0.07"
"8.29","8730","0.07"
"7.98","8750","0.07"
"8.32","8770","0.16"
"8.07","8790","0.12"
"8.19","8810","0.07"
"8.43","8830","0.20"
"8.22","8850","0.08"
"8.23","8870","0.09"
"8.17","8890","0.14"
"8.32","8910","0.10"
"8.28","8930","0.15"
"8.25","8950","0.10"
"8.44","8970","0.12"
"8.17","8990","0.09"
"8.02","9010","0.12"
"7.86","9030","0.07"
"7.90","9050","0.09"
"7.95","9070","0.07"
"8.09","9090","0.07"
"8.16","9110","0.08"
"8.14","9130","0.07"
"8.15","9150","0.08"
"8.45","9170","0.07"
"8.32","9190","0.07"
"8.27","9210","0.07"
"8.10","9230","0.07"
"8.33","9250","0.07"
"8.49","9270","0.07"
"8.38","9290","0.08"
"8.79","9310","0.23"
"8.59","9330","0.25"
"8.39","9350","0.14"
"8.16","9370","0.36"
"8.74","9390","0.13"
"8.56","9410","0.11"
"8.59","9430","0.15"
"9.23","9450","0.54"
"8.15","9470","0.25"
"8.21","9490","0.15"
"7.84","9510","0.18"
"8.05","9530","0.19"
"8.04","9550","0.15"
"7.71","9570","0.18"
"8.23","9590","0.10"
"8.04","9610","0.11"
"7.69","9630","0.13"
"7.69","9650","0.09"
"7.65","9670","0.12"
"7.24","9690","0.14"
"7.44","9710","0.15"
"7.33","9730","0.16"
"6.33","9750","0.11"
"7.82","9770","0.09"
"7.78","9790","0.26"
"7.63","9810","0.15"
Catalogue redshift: 0.141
